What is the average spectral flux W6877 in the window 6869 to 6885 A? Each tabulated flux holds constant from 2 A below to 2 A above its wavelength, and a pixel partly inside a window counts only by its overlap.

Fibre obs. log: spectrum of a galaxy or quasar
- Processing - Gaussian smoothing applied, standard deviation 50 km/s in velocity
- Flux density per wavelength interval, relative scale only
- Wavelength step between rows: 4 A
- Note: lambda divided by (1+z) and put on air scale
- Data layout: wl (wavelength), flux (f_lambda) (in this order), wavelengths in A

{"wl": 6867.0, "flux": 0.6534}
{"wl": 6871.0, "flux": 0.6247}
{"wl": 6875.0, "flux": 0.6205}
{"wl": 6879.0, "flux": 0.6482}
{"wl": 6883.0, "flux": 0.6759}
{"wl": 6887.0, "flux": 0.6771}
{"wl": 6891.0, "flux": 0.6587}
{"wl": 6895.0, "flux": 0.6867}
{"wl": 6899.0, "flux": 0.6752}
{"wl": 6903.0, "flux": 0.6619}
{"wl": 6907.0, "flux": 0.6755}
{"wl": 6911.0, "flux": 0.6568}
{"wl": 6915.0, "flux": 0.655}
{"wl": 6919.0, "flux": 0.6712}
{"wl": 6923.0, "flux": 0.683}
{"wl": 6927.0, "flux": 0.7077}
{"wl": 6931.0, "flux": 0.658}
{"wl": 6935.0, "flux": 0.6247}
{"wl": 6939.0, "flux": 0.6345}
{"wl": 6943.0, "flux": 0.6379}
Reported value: 0.642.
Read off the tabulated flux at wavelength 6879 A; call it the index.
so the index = 0.6482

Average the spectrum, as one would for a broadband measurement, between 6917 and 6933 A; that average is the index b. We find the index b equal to 0.68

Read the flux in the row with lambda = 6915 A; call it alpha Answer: 0.655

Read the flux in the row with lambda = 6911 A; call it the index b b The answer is 0.6568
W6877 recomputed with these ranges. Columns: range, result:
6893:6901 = 0.681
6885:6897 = 0.674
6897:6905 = 0.669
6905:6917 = 0.662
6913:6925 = 0.67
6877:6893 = 0.665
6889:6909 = 0.672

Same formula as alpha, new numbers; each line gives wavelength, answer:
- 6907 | 0.6755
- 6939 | 0.6345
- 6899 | 0.6752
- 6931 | 0.658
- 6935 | 0.6247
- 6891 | 0.6587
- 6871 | 0.6247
